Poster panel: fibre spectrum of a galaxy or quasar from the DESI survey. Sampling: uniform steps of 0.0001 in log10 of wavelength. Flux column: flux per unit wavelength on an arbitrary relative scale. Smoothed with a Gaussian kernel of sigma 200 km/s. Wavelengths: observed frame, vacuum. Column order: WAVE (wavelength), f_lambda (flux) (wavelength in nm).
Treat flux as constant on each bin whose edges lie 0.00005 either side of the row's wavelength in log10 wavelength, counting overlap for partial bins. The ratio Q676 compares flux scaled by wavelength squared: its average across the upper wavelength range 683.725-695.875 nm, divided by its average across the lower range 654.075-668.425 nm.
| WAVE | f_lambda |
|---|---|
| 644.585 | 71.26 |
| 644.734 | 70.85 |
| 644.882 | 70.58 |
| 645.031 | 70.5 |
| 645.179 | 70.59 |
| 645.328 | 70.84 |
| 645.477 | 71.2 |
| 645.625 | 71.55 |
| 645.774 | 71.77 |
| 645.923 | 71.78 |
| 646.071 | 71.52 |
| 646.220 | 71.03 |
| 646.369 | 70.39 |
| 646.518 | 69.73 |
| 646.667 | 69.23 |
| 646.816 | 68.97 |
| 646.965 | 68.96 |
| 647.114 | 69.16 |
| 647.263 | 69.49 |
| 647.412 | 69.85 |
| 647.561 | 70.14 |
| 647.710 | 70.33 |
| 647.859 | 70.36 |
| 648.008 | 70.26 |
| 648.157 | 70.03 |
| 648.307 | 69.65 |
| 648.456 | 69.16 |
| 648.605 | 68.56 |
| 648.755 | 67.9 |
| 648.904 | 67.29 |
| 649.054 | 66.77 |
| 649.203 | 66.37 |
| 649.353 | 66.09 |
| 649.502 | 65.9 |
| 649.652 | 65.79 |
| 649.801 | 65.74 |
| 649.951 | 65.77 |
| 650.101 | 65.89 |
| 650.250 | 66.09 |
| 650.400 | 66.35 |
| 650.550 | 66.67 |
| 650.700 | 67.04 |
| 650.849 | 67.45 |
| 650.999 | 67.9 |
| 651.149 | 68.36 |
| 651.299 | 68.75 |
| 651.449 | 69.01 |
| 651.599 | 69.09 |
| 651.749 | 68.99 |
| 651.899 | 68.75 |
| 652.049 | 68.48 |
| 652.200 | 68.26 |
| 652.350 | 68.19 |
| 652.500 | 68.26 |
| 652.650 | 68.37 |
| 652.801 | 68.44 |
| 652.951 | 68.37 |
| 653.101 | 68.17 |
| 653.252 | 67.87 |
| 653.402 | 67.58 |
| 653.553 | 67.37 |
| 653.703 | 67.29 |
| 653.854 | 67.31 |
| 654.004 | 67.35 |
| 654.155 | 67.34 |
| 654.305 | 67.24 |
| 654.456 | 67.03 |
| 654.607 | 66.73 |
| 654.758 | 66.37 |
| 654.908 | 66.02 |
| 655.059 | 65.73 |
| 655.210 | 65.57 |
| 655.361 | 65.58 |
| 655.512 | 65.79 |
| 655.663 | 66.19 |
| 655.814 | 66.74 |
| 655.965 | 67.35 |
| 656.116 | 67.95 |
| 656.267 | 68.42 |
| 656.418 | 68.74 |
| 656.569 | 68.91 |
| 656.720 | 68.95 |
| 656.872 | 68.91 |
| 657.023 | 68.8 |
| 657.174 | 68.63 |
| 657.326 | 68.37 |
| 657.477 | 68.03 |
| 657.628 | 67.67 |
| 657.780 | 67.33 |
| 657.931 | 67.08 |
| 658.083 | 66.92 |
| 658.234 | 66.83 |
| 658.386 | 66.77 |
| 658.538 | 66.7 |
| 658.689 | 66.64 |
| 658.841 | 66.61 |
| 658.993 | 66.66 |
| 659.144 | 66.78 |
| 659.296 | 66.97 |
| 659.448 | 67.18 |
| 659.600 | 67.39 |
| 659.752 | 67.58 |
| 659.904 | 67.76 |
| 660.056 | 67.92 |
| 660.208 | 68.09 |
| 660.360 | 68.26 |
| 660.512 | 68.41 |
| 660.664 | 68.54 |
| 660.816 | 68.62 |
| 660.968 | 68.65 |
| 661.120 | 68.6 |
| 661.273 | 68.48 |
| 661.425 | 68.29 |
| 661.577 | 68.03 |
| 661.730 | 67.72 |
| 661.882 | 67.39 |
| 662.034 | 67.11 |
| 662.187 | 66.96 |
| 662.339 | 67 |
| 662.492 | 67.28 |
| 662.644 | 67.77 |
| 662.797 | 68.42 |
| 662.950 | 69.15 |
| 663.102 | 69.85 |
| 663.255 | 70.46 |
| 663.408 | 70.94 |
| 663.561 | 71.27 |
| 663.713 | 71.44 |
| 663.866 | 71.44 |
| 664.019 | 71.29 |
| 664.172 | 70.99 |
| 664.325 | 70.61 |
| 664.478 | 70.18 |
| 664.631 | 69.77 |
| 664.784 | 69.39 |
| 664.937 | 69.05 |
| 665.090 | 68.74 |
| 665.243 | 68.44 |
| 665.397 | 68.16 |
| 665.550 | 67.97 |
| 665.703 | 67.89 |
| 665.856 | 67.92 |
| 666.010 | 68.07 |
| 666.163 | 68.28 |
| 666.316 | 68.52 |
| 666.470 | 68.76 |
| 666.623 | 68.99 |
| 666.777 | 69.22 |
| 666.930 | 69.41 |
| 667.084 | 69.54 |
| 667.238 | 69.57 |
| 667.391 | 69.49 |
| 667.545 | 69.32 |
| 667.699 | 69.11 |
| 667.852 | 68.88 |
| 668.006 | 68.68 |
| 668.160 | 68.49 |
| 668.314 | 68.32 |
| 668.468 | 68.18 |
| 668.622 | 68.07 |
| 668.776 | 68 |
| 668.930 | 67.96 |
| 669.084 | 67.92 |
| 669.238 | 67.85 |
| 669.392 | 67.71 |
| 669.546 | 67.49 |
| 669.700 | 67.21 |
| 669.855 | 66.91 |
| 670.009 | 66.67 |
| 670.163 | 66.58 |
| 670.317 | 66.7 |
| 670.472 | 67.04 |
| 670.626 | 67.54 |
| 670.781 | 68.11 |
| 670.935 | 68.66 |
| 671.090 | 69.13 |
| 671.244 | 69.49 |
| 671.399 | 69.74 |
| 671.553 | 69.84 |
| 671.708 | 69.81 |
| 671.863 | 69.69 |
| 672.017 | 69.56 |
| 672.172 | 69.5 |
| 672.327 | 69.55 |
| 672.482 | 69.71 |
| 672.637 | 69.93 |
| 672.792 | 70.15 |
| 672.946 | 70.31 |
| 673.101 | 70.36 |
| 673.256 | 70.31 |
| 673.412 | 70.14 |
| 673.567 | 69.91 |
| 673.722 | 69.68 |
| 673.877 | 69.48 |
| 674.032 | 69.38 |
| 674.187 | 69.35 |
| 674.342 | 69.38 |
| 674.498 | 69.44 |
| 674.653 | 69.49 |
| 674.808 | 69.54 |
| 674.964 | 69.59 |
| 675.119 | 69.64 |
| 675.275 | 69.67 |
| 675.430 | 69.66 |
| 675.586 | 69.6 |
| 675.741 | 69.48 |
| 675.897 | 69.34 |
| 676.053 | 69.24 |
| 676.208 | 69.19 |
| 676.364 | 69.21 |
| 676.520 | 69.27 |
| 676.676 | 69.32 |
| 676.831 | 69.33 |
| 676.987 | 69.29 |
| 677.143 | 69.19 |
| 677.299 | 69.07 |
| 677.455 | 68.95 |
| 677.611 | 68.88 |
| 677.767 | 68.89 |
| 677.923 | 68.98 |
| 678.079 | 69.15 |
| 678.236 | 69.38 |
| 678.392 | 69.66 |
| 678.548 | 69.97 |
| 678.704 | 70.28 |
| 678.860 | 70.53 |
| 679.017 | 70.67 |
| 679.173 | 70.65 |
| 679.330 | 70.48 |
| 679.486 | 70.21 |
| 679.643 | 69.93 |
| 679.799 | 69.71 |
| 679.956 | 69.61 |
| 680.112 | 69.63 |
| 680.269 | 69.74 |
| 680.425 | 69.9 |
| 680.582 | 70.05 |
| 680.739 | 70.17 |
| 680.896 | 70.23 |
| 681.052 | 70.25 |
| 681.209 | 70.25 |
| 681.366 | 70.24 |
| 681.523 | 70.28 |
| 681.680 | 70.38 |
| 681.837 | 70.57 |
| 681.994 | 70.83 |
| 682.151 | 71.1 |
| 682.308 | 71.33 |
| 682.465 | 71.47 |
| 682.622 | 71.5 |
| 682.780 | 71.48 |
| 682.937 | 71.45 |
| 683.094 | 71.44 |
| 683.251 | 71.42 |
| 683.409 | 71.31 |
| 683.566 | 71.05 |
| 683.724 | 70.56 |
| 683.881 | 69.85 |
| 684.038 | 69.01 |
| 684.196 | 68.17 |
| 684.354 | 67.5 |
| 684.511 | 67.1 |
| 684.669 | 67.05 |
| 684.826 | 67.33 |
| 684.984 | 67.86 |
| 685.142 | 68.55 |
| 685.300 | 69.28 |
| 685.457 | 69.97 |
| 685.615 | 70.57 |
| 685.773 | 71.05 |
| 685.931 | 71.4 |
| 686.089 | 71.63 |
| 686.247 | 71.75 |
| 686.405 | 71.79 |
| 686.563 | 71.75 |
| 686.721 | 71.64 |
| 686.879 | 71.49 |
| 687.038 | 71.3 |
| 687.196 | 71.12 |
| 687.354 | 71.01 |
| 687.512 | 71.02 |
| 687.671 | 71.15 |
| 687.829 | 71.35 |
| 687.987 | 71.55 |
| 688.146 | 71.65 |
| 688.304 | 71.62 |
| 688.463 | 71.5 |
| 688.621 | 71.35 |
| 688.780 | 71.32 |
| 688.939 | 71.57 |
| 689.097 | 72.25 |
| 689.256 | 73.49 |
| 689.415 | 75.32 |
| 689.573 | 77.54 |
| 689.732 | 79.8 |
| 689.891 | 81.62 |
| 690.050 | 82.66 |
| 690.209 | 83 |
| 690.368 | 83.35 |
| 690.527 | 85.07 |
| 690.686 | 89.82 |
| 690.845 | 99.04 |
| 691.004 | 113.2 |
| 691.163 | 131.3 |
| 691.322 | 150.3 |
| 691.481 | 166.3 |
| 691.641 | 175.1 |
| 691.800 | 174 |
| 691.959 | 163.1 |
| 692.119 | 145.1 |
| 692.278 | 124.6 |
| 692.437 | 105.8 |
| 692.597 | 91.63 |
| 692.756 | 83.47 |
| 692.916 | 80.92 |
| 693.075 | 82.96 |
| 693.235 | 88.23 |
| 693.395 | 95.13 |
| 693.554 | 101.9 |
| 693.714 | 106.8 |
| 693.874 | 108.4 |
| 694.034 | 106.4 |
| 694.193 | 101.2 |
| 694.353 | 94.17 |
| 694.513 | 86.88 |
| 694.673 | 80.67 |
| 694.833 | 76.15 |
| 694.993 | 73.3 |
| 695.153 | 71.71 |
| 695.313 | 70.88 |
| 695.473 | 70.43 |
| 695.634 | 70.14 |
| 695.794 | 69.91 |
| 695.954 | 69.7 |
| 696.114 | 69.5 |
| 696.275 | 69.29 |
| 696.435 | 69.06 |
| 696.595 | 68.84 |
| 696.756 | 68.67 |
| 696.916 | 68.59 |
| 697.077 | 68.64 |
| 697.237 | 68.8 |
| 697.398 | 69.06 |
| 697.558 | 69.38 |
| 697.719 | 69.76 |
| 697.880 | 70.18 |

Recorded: 1.38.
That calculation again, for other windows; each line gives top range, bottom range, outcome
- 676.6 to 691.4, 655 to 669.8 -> 1.15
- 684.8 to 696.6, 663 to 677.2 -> 1.34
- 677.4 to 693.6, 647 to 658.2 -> 1.31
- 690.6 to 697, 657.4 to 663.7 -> 1.59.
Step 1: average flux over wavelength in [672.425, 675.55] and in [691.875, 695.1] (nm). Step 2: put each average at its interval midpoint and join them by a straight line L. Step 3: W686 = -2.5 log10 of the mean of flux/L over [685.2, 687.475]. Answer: 0.24 mag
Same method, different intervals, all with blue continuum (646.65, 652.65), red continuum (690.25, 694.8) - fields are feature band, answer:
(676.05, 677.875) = 0.347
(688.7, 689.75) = 0.402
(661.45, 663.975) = 0.177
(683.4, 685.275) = 0.435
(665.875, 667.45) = 0.227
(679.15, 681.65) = 0.371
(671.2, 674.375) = 0.289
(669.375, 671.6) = 0.291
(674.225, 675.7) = 0.318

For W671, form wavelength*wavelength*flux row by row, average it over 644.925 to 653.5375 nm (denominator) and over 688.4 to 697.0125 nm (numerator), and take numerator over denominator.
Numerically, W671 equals 1.54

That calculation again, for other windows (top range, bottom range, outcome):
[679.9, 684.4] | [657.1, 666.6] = 1.09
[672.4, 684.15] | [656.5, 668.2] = 1.07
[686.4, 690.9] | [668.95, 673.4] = 1.16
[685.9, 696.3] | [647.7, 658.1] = 1.48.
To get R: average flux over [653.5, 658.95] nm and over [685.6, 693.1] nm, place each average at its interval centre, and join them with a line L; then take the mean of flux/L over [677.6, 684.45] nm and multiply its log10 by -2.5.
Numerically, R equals 0.205 mag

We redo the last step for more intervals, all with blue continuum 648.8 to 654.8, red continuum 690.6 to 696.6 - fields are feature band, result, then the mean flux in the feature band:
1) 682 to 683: 0.27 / 71.3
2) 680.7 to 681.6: 0.27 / 70.3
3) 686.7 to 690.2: 0.29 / 73.5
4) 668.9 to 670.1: 0.20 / 67.5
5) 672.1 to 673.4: 0.20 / 70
